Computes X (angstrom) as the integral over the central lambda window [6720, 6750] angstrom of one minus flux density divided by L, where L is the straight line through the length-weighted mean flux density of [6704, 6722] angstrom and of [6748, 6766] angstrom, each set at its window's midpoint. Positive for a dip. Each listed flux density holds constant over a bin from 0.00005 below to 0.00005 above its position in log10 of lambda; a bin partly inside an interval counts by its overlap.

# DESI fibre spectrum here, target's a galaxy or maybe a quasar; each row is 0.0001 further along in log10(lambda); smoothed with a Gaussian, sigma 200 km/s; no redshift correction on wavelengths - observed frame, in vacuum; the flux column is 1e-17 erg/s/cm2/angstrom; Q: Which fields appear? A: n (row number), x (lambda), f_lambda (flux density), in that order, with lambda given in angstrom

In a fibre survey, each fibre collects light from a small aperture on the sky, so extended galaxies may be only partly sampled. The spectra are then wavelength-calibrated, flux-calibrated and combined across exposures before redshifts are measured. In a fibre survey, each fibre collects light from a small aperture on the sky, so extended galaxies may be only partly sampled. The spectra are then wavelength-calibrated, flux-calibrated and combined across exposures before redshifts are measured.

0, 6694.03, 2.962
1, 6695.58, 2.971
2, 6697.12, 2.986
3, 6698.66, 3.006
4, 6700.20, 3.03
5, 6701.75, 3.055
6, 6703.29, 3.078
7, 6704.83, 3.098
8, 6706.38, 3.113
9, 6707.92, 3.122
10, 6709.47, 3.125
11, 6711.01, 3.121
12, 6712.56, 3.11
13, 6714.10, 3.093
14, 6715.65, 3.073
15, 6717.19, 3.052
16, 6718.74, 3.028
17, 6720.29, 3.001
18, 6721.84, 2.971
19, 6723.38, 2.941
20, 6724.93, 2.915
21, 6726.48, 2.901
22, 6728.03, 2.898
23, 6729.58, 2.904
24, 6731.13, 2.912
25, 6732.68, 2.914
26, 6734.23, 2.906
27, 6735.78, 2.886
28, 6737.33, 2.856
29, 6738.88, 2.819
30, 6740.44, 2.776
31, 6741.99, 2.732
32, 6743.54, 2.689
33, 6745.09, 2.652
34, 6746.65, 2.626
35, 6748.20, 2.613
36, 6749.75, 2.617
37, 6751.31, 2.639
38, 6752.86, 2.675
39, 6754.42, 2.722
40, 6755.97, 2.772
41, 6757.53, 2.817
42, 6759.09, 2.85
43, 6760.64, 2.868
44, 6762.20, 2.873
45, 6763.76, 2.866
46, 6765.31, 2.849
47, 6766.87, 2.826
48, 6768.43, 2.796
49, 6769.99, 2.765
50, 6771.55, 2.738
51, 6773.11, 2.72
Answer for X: 1.00 angstrom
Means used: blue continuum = 3.08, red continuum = 2.77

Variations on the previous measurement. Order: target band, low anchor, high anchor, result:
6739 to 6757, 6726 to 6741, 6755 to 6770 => 1.0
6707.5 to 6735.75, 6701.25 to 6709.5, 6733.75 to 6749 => -0.5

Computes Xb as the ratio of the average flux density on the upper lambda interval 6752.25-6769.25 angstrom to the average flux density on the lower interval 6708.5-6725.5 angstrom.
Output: 0.9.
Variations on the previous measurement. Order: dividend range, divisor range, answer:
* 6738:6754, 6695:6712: 0.88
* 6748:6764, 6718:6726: 0.93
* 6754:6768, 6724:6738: 0.98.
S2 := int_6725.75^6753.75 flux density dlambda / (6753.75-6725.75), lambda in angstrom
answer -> 2.78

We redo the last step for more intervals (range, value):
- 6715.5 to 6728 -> 2.98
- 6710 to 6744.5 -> 2.93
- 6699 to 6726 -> 3.05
